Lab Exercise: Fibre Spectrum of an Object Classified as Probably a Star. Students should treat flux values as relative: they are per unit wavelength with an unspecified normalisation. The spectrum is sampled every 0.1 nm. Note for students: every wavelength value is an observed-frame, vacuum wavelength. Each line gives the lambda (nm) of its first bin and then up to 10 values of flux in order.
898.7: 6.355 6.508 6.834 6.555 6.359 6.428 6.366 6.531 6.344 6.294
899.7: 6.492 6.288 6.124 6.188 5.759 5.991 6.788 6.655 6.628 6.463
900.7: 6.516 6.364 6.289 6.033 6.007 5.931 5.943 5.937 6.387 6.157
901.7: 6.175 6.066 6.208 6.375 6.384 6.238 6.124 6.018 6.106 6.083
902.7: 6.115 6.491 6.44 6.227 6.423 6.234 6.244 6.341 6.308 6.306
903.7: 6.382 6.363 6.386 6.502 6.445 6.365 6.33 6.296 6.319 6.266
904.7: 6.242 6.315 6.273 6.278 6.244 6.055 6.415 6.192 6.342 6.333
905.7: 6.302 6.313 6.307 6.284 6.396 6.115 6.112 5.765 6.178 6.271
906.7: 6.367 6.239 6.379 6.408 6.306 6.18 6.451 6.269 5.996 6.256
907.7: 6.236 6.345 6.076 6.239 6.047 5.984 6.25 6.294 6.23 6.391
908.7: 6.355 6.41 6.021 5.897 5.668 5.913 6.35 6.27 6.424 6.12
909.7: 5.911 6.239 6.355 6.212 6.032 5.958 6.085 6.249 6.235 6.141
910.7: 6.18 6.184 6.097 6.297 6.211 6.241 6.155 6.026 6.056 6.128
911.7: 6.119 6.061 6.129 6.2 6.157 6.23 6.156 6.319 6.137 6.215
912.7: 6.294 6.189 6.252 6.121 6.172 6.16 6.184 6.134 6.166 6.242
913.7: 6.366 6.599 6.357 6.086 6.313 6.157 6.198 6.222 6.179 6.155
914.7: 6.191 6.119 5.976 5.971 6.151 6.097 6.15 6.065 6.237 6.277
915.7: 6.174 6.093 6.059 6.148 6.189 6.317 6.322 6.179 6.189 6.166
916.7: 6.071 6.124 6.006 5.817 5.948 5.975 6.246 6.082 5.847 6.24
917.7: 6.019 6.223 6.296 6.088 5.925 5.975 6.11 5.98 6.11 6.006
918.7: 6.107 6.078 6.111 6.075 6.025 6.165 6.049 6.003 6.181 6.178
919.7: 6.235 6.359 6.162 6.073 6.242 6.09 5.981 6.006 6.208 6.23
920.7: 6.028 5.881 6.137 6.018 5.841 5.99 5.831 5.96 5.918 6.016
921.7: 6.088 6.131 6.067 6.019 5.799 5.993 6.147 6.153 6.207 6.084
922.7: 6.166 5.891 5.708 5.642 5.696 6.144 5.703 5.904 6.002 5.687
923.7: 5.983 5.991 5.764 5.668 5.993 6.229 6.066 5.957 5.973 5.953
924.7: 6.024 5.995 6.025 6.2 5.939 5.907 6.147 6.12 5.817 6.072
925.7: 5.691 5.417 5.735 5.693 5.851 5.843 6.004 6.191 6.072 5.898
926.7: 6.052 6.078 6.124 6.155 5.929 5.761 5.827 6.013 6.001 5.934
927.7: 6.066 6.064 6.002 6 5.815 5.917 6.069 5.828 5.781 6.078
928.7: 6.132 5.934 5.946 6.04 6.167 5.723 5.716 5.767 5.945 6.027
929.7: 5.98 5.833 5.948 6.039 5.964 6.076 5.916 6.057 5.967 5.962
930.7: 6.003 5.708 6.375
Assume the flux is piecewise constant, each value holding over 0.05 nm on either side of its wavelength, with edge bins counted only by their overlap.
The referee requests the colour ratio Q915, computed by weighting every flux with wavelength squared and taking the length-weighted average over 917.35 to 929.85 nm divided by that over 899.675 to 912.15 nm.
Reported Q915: 1.0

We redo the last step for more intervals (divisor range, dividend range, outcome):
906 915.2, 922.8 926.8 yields 0.99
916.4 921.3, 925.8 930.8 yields 1.00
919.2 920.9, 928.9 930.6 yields 0.99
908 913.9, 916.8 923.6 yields 1.00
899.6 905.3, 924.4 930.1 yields 1.00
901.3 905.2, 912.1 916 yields 1.01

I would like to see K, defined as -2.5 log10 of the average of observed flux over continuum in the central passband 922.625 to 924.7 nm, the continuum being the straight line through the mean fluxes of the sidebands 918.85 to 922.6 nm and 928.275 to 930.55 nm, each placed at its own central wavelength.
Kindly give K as 0.022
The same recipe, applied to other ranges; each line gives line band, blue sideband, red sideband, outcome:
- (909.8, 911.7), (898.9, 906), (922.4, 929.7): 0.00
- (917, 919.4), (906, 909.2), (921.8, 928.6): 0.00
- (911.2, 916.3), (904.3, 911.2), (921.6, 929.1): -0.01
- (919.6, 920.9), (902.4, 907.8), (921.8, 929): -0.02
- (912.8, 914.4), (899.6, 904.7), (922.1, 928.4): -0.02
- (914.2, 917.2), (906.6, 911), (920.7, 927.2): -0.01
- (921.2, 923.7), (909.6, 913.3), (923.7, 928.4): 0.01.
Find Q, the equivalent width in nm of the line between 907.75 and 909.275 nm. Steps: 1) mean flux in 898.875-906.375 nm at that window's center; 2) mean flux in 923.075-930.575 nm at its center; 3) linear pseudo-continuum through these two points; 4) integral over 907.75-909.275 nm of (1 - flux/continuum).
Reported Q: 0.01 nm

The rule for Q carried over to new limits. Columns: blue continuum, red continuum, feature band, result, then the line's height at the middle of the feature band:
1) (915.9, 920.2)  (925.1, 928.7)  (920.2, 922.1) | 0.01 nm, 6.05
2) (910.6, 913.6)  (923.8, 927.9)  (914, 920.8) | -0.03 nm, 6.09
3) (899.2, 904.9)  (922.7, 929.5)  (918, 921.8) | -0.03 nm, 6.02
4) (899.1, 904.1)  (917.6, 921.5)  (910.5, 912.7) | 0.00 nm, 6.17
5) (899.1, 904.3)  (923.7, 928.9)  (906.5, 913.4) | -0.02 nm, 6.17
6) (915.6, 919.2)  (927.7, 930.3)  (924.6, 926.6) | 0.02 nm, 6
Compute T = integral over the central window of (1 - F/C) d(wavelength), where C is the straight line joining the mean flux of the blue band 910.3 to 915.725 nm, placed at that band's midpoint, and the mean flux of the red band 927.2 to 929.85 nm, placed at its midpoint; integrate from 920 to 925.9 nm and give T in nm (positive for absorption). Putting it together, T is 0.05 nm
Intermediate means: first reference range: 6.18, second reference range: 5.94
